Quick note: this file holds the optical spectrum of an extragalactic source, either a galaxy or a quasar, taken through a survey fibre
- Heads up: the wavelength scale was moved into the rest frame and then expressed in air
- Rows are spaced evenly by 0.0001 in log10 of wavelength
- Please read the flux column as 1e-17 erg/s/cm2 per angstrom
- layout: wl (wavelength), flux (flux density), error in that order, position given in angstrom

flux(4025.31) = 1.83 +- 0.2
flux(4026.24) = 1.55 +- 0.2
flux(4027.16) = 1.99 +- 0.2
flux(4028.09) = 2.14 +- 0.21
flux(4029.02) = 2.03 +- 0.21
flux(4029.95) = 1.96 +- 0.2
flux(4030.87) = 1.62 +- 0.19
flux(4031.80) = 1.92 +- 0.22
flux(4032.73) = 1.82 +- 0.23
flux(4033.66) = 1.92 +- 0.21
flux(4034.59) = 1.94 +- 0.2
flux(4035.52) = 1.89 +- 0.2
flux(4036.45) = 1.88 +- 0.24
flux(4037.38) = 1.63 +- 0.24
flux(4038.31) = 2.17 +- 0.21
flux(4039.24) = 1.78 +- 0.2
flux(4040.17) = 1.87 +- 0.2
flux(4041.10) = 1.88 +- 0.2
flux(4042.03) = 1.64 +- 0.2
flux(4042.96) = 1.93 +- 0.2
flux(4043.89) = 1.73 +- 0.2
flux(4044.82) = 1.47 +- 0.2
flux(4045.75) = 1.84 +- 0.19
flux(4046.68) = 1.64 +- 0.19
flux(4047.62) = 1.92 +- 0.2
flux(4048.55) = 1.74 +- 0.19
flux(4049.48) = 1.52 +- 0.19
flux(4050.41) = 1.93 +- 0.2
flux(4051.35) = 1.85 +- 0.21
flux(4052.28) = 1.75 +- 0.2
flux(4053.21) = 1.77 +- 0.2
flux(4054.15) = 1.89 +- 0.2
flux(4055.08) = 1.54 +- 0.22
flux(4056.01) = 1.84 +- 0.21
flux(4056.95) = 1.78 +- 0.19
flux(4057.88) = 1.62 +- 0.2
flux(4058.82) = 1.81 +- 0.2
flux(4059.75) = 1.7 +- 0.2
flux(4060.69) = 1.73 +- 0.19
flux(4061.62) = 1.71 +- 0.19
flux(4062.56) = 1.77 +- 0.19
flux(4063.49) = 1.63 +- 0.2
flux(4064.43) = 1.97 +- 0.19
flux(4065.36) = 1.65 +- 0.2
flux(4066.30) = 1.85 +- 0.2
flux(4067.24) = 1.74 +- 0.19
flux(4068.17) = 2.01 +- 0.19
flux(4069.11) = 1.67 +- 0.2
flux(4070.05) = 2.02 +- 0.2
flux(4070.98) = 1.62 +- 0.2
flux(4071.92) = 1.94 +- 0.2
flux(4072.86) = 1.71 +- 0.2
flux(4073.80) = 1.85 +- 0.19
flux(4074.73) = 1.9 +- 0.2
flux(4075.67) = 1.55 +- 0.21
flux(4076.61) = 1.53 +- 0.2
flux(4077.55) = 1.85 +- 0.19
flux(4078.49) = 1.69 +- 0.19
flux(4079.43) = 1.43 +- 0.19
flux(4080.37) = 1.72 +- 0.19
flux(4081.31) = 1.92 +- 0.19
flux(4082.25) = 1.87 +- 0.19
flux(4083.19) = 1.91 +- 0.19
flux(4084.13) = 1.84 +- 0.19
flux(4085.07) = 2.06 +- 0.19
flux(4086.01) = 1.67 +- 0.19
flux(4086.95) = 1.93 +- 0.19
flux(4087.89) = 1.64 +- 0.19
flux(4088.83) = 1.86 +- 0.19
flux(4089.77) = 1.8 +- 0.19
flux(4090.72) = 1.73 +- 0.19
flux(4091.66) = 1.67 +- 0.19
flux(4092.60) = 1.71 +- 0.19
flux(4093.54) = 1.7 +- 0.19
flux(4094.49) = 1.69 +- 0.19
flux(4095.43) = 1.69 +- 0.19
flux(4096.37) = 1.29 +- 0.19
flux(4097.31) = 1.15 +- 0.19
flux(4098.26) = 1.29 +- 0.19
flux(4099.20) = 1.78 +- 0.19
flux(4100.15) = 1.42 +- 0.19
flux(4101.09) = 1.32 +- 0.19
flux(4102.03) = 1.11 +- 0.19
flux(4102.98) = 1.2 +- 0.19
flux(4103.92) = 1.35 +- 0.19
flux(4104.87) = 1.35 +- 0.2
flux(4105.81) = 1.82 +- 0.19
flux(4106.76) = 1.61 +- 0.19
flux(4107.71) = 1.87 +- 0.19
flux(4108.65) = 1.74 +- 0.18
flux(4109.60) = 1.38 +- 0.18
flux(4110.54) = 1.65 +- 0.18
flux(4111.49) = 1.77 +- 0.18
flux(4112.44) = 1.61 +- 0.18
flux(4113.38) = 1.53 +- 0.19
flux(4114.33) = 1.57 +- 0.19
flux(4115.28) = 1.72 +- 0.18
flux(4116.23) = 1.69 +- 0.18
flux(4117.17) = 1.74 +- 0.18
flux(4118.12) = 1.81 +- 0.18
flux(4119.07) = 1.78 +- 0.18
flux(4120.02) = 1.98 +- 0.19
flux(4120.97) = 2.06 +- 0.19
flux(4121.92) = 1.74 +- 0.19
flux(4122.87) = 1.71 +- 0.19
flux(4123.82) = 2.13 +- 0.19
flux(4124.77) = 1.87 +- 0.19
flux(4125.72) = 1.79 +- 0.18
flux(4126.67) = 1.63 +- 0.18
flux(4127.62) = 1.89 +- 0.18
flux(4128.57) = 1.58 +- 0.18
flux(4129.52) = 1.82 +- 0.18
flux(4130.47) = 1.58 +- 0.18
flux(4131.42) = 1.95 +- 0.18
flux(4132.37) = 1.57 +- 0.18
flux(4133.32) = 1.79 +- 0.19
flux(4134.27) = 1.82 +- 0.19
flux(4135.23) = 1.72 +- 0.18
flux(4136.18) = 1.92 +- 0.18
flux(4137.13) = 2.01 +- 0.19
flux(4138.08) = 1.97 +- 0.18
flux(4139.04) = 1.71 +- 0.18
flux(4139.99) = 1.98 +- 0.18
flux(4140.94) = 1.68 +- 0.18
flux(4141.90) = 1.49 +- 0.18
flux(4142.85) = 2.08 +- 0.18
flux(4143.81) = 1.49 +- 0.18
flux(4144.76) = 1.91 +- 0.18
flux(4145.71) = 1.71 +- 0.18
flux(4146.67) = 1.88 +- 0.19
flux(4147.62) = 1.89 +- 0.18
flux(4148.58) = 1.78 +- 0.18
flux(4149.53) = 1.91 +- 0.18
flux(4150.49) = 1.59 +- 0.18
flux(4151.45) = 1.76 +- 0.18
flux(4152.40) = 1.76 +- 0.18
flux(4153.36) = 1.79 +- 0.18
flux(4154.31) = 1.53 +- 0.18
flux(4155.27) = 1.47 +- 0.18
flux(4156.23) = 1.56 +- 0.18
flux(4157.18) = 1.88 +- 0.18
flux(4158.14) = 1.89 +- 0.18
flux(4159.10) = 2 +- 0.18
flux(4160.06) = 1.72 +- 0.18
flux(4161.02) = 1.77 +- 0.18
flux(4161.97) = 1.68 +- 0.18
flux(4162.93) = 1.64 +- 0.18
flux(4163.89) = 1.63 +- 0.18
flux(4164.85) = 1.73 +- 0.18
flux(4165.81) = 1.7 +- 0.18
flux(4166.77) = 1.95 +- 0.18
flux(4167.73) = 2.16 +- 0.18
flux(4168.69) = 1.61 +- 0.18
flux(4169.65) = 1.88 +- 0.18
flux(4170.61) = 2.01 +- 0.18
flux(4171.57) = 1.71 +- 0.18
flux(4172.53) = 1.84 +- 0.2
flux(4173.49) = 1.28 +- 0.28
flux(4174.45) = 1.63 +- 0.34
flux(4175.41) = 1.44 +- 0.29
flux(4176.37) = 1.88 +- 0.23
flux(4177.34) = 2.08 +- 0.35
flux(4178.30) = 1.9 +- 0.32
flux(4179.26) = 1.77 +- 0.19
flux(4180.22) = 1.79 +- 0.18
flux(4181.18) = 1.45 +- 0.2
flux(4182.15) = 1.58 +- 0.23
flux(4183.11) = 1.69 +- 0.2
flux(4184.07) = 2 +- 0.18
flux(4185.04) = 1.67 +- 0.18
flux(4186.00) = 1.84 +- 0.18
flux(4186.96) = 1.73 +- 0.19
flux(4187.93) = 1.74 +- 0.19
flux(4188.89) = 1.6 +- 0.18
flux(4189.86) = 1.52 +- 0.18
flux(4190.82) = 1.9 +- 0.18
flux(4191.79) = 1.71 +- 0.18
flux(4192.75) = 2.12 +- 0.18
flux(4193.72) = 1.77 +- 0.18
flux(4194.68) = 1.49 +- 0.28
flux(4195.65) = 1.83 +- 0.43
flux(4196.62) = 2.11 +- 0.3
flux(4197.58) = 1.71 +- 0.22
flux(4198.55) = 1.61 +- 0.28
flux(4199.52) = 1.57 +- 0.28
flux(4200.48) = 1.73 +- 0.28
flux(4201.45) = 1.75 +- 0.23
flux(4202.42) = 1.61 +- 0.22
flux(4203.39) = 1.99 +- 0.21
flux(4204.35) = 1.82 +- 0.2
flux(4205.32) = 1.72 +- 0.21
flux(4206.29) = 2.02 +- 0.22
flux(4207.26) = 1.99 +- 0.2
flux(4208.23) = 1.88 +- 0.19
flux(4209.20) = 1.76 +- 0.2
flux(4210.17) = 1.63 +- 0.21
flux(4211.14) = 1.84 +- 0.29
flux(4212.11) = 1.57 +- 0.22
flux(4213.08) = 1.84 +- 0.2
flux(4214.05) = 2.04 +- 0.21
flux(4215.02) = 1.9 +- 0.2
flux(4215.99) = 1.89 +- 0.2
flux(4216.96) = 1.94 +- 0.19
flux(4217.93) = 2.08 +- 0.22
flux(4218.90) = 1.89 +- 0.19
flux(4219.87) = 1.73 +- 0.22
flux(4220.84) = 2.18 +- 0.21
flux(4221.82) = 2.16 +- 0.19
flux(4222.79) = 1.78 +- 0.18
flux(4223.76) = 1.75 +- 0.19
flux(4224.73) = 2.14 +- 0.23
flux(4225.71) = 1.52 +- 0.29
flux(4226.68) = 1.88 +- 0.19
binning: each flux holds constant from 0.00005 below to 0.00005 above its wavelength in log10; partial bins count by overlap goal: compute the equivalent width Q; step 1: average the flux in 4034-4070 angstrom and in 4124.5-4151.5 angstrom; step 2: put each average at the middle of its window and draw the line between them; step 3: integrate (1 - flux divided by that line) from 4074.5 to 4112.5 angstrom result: 3.20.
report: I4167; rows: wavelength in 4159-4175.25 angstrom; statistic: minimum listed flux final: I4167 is 1.28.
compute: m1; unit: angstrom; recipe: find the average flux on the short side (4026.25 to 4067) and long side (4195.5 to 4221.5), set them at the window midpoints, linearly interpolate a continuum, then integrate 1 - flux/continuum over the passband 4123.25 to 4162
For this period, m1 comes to 0.95 angstrom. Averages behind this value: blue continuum 1.8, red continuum 1.84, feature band 1.78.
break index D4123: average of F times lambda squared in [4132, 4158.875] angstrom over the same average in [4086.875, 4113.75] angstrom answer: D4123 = 1.15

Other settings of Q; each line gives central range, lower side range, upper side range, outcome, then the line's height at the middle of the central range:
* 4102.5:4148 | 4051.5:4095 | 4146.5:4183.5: 0.41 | 1.76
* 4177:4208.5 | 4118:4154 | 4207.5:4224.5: 1.38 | 1.86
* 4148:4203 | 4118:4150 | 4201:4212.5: 1.82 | 1.81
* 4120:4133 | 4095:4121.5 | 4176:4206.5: -1.43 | 1.62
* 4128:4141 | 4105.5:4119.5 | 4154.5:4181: -0.64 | 1.71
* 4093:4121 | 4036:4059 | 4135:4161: 3.10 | 1.78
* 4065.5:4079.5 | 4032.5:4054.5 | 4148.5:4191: 0.22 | 1.79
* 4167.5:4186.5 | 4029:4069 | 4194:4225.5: 0.77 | 1.83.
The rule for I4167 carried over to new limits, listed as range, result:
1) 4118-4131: 1.58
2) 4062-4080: 1.43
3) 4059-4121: 1.11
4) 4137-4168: 1.47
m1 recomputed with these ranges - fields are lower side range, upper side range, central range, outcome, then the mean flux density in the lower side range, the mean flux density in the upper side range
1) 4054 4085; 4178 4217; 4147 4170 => 0.2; 1.77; 1.78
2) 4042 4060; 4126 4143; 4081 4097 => 0.1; 1.75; 1.78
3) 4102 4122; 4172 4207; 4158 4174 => -0.5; 1.65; 1.75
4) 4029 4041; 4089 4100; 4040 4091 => -1.3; 1.87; 1.59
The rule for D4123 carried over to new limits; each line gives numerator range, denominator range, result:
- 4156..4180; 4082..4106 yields 1.15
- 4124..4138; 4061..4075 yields 1.03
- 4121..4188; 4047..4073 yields 1.04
